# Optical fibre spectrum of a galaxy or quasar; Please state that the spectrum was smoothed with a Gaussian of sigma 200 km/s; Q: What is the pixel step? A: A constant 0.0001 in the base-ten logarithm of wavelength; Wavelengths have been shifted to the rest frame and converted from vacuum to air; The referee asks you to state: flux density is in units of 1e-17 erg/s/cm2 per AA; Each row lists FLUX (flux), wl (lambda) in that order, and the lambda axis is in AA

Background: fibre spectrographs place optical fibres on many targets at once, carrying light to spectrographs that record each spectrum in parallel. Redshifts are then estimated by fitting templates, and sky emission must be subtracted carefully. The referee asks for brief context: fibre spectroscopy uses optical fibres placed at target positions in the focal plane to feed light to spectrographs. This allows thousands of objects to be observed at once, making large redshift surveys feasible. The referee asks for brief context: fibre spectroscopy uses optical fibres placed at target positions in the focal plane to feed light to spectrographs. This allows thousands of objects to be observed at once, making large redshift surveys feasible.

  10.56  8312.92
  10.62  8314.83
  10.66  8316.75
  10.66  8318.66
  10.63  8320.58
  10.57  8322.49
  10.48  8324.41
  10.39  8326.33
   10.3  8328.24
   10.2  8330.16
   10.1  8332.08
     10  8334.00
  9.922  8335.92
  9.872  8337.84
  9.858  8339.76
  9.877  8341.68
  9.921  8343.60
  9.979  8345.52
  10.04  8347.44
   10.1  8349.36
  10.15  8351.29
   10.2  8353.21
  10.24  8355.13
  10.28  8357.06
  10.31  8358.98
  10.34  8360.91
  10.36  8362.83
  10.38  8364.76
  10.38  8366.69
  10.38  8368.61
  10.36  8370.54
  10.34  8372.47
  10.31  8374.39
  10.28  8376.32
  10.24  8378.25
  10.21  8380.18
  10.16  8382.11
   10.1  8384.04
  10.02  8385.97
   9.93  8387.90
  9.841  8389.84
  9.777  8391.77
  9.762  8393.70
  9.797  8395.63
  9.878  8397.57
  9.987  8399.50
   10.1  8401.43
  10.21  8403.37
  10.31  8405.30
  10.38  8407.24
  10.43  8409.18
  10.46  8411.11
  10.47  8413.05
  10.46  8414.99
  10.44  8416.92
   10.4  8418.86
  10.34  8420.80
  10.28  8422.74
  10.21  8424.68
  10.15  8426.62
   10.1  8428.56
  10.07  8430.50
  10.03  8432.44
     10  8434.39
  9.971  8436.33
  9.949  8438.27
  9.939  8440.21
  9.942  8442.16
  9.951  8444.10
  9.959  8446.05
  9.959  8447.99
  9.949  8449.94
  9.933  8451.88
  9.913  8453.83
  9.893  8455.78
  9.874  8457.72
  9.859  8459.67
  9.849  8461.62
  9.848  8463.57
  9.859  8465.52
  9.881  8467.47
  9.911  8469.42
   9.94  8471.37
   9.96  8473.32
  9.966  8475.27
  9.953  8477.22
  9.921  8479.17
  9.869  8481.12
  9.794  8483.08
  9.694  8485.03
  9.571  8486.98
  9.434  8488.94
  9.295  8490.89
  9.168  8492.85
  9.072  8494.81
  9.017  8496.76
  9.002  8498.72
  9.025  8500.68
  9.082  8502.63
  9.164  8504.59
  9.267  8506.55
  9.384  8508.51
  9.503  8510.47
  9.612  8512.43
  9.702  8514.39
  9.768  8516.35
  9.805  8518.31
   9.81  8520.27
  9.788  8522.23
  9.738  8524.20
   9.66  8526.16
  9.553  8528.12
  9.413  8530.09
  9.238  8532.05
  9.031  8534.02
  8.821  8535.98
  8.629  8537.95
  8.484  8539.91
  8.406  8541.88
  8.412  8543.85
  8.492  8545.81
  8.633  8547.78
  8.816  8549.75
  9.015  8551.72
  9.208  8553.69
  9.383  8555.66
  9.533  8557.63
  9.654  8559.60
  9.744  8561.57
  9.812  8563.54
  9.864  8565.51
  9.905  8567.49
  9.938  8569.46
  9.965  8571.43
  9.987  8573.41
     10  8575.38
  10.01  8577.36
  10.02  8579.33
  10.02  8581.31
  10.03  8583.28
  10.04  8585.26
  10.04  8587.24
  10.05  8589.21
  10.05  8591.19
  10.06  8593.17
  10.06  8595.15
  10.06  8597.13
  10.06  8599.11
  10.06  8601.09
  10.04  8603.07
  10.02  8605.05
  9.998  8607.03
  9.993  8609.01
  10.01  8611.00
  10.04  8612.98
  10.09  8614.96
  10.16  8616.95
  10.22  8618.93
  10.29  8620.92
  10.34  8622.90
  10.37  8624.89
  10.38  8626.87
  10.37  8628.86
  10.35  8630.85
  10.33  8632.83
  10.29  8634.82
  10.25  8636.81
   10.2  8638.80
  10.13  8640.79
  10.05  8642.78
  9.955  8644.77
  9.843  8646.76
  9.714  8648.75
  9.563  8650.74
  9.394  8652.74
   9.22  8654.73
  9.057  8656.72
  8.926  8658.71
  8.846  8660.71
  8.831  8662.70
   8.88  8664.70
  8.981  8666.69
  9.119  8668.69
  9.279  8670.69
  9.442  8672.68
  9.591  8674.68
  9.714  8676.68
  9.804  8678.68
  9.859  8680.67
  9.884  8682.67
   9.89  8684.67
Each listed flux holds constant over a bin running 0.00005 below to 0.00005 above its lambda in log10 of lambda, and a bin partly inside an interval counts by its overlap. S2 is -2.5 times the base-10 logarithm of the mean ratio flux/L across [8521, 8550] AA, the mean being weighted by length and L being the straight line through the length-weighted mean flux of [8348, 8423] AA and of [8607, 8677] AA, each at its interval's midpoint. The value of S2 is 0.11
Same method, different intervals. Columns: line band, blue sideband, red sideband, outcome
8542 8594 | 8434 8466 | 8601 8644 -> 0.05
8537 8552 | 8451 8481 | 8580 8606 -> 0.16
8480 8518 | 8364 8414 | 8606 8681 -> 0.07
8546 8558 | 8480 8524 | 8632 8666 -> 0.06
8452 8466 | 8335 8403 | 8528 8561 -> -0.04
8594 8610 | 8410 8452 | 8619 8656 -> 0.00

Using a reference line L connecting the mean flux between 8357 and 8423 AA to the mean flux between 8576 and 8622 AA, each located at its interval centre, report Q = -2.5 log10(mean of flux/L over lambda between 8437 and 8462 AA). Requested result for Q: 0.03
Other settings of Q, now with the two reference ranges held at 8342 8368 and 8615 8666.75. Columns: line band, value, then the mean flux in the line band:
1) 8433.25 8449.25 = 0.01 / 9.95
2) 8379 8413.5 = 0.01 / 10.1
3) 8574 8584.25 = -0.01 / 10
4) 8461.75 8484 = 0.02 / 9.9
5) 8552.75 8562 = 0.05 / 9.49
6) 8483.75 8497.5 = 0.08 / 9.34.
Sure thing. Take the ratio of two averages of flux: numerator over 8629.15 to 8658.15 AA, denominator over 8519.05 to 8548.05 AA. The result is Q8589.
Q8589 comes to 1.09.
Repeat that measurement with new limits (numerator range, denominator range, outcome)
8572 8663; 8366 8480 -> 0.99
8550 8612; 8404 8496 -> 0.99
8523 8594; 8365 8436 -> 0.93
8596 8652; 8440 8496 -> 1.03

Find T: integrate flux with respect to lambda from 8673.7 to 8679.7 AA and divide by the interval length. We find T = 9.71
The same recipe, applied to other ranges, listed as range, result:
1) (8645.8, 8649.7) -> 9.78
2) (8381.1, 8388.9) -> 10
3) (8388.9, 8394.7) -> 9.81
